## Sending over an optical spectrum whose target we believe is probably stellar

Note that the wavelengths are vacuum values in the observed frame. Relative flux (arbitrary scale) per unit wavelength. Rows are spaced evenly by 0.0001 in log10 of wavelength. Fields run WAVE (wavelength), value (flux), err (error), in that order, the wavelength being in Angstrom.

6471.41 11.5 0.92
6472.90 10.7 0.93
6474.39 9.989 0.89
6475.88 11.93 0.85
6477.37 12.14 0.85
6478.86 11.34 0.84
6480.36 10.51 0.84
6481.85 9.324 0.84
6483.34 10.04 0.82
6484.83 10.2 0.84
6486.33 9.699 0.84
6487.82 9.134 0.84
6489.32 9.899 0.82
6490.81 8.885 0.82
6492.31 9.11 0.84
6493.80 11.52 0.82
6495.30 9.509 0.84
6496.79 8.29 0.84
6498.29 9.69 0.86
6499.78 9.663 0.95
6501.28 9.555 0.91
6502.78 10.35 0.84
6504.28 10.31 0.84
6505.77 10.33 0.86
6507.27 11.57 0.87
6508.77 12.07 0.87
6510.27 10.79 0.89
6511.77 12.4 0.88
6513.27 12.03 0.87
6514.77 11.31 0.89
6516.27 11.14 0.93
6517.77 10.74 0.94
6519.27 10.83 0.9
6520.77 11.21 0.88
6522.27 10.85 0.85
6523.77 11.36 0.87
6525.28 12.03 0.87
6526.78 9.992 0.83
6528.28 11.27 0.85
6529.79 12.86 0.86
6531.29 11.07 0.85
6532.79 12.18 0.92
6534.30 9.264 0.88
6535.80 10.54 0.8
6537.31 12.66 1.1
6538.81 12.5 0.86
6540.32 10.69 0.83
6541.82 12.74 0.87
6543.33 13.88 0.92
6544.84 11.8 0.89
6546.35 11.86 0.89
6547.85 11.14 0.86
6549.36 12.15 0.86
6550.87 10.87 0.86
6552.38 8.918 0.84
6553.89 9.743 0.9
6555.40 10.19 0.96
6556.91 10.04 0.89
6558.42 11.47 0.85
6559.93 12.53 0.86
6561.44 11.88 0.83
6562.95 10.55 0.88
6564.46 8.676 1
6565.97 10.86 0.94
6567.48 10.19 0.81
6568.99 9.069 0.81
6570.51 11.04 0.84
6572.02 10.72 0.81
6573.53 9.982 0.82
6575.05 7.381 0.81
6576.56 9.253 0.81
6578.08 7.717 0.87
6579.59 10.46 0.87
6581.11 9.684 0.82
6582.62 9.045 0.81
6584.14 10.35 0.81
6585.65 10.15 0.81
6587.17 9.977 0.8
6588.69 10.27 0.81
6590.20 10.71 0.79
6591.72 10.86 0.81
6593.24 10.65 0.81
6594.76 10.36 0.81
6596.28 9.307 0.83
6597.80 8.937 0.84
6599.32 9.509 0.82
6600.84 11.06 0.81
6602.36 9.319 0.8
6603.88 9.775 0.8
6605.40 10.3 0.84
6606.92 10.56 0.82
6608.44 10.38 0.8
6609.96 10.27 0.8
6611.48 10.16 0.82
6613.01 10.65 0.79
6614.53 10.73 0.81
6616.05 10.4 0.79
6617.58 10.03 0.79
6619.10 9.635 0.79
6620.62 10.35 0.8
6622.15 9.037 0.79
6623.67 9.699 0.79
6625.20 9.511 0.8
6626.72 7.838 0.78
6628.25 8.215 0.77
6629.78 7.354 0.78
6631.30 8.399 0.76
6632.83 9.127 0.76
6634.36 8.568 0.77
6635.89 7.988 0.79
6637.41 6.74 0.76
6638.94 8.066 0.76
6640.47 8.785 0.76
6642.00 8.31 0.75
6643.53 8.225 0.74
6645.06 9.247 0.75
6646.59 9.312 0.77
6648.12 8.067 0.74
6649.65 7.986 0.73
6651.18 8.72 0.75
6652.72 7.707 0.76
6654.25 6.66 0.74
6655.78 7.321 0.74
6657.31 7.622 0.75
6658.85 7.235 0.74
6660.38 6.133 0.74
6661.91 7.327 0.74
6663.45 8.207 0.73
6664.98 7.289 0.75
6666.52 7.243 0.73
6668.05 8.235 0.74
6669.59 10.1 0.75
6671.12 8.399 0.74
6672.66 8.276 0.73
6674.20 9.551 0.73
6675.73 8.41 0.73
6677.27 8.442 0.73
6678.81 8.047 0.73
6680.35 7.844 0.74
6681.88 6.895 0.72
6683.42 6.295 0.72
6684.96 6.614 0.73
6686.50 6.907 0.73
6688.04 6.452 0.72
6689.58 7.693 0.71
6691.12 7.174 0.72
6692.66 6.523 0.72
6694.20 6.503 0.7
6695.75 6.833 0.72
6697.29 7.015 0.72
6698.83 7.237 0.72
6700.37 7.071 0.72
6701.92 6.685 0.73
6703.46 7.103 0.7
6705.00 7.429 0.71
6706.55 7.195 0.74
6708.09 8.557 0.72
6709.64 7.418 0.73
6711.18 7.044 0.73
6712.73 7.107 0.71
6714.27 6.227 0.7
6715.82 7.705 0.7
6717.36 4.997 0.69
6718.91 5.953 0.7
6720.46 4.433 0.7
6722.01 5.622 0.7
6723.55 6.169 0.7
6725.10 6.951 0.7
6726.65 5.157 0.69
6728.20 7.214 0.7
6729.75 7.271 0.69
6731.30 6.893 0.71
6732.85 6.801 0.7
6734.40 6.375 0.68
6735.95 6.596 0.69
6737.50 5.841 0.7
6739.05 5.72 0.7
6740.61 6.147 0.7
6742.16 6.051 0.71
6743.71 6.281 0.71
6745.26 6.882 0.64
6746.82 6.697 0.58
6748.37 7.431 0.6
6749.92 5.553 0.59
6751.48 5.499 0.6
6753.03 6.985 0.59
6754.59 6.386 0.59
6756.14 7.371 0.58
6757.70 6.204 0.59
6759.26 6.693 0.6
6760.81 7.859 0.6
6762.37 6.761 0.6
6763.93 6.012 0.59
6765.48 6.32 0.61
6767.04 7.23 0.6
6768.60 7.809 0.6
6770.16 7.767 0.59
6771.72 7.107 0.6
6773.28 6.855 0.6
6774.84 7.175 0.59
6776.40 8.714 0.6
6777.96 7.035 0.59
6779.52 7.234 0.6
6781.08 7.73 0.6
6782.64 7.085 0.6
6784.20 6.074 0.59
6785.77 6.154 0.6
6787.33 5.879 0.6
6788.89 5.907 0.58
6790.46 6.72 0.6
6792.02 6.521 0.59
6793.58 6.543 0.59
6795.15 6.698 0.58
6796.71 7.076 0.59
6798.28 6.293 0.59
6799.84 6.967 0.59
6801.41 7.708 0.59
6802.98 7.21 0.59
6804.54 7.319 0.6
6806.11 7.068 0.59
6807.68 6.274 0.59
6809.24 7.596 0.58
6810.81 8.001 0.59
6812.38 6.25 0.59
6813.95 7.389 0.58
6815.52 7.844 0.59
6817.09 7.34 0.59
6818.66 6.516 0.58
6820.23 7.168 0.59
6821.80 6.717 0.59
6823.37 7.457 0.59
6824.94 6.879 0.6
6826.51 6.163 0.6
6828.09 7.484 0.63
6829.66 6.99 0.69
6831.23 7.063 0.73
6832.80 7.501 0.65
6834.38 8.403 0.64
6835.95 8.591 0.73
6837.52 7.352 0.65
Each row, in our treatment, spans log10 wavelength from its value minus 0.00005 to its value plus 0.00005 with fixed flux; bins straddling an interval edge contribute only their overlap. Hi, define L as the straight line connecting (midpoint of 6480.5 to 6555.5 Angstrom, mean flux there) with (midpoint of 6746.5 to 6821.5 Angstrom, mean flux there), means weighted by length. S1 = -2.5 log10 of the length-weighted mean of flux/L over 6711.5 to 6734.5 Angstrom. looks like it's 0.23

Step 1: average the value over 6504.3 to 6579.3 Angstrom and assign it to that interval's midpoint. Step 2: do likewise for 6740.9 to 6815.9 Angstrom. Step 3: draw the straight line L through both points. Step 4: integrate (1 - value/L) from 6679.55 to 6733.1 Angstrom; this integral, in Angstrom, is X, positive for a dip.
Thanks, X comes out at 8.8 Angstrom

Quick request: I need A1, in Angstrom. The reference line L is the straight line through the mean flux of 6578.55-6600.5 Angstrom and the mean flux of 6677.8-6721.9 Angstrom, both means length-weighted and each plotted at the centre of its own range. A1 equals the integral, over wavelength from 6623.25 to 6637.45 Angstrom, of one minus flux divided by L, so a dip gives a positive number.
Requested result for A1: 0.7 Angstrom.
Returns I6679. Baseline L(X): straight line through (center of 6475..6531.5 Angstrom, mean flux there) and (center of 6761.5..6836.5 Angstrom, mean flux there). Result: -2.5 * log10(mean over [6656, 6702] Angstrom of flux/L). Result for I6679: 0.14 mag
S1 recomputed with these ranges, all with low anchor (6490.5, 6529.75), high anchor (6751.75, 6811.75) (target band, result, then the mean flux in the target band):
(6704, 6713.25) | 0.07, 7.46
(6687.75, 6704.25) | 0.17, 6.95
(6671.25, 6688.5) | 0.09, 7.66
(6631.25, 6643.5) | 0.09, 8.24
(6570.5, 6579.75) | 0.05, 9.33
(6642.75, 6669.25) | 0.11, 7.83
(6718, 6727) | 0.33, 5.73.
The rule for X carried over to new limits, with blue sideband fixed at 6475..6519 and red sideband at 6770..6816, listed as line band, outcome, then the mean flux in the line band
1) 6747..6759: 1.5 Angstrom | 6.51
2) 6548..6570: -1.8 Angstrom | 10.5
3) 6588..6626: -3.8 Angstrom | 10.1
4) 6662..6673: 0.4 Angstrom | 8.19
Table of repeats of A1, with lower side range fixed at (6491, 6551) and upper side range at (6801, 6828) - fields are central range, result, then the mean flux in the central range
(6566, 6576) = 0.6 Angstrom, 9.8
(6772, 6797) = 2.3 Angstrom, 6.84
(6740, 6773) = 4.9 Angstrom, 6.72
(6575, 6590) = 1.0 Angstrom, 9.58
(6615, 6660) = 4.9 Angstrom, 8.48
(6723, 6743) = 4.4 Angstrom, 6.4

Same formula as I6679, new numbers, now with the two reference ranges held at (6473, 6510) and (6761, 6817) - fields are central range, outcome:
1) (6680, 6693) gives 0.17 mag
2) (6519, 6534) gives -0.15 mag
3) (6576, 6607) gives -0.09 mag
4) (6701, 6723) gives 0.17 mag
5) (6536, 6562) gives -0.19 mag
